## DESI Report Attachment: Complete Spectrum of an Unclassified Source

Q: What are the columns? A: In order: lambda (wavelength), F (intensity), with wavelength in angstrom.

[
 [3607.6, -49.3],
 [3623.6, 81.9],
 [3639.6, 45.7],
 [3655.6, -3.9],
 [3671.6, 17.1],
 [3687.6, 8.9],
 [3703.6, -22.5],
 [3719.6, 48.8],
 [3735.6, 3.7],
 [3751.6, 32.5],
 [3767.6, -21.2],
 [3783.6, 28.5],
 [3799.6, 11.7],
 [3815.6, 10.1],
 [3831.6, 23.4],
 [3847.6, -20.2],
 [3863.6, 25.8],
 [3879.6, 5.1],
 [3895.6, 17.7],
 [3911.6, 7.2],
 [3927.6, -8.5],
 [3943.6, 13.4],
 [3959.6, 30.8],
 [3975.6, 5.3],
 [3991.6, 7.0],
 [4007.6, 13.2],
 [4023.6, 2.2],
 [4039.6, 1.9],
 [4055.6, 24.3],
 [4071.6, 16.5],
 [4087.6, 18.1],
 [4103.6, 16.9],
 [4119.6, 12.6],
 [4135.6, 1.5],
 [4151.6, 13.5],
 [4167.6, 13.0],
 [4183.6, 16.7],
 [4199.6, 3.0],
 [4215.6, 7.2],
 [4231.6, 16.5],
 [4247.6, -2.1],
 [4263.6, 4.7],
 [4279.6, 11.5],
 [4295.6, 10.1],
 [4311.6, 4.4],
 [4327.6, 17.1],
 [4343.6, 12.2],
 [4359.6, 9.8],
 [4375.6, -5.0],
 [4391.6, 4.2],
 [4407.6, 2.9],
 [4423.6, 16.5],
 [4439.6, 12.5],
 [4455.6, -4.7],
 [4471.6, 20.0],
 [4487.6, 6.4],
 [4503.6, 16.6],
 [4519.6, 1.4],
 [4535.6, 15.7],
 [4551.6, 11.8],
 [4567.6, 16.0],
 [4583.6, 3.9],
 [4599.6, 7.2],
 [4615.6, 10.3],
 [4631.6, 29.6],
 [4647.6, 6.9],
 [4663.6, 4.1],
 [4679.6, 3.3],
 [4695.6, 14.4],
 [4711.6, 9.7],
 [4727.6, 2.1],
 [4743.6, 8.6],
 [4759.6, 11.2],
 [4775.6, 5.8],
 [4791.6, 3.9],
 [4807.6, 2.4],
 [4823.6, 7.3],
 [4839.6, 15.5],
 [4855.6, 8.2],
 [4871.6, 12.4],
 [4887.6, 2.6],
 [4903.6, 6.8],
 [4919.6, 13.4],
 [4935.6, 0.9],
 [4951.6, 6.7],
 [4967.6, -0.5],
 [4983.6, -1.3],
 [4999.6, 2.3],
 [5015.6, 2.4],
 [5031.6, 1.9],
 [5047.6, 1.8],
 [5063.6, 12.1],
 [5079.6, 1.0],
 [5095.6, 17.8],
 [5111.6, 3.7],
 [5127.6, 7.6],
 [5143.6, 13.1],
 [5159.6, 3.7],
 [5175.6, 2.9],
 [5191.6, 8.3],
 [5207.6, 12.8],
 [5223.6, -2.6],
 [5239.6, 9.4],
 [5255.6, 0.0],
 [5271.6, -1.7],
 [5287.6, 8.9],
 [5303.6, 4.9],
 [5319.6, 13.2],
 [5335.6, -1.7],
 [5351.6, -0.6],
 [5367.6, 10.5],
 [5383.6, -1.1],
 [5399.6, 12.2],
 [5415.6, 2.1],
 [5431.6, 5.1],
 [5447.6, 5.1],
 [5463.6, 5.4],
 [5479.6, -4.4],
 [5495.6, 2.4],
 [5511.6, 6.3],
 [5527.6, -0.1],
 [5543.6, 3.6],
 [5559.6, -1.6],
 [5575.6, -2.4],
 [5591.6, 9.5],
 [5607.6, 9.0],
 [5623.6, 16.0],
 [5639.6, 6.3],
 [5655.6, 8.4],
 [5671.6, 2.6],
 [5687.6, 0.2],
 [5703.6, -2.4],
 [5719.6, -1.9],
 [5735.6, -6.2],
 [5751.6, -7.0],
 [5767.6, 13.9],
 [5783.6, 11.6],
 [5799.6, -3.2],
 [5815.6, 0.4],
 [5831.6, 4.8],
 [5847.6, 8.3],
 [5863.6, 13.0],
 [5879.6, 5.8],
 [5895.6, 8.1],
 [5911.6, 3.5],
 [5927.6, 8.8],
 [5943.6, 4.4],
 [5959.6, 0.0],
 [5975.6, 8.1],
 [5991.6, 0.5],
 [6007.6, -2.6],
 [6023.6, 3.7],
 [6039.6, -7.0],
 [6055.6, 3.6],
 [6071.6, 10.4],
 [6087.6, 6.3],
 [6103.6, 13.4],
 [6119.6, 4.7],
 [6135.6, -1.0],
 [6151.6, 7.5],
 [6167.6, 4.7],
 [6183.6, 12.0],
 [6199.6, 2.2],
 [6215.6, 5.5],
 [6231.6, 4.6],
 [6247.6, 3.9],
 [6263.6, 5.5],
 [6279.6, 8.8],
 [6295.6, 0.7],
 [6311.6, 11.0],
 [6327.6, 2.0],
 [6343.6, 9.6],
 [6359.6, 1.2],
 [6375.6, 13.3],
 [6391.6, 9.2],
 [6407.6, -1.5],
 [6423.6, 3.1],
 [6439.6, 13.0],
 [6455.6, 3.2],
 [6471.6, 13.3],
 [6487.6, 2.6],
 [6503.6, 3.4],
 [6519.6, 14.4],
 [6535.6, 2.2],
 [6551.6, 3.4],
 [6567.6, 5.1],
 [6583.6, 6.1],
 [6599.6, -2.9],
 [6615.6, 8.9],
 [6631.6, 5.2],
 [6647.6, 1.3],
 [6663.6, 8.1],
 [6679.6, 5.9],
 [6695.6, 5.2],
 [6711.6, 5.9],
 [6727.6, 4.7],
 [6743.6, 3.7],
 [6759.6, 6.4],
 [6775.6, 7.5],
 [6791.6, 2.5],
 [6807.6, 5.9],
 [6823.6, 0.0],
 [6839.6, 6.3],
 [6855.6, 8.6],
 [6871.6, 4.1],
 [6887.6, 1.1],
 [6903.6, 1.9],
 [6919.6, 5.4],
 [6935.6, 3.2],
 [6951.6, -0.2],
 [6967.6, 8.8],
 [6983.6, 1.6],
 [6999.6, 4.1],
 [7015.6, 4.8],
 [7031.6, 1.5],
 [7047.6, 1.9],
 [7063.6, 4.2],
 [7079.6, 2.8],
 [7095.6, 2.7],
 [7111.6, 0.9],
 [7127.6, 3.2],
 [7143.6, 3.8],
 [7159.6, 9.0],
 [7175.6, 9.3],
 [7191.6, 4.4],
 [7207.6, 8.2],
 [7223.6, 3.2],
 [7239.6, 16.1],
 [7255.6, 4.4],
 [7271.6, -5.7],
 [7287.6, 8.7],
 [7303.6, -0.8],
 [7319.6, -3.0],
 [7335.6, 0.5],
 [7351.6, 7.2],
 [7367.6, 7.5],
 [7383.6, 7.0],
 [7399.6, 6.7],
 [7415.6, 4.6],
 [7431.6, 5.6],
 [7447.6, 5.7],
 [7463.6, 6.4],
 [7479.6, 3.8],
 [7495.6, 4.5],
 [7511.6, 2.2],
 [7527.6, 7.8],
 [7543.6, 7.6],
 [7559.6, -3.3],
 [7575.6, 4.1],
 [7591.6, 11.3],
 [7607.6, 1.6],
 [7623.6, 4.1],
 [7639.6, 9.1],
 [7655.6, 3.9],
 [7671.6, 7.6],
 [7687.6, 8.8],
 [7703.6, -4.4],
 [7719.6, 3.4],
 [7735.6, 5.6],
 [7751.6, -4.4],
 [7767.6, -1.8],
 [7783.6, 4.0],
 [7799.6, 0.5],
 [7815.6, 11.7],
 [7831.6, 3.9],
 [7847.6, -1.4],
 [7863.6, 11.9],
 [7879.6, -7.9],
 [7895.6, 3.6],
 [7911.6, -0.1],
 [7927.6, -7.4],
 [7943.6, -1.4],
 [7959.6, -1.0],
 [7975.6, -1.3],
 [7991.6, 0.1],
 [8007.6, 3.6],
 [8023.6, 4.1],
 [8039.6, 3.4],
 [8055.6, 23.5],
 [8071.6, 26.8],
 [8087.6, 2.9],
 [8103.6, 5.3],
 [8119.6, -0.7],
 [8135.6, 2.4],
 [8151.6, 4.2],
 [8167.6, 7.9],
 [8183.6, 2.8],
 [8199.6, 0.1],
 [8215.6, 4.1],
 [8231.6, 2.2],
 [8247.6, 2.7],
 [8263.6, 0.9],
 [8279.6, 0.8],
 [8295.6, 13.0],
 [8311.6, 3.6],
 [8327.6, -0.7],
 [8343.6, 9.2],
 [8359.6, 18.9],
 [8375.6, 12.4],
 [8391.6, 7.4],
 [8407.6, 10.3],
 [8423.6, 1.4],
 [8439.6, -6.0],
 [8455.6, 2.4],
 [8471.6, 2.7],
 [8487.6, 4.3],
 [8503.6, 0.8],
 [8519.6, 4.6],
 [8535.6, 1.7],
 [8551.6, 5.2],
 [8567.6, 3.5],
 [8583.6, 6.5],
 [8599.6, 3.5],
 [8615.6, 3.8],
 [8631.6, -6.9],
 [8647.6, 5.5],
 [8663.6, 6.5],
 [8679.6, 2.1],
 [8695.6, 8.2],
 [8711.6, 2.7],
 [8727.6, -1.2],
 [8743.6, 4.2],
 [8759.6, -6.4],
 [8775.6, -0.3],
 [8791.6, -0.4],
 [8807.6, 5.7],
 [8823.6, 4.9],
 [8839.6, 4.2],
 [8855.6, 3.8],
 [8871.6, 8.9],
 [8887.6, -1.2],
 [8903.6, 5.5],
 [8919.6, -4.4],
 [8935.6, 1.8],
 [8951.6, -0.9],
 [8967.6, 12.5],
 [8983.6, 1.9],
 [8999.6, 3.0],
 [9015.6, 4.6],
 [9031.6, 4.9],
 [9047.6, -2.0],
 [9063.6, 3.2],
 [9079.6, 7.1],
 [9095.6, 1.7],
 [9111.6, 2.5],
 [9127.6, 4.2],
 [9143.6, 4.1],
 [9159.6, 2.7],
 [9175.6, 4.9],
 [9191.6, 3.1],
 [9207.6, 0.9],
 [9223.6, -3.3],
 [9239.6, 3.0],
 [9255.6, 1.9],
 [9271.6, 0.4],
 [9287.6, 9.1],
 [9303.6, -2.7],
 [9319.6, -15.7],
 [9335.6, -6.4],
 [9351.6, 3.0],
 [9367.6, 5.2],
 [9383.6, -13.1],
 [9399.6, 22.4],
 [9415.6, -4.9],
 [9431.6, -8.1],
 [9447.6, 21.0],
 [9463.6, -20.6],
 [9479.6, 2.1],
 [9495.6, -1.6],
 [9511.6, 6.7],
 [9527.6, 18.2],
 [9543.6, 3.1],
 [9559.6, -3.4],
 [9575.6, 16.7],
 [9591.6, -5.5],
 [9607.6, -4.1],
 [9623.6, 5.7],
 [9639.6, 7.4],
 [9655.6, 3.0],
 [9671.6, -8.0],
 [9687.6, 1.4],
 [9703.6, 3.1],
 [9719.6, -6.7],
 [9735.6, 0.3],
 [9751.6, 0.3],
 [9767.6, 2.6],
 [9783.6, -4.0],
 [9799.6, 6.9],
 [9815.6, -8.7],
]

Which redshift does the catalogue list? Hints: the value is 1.163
